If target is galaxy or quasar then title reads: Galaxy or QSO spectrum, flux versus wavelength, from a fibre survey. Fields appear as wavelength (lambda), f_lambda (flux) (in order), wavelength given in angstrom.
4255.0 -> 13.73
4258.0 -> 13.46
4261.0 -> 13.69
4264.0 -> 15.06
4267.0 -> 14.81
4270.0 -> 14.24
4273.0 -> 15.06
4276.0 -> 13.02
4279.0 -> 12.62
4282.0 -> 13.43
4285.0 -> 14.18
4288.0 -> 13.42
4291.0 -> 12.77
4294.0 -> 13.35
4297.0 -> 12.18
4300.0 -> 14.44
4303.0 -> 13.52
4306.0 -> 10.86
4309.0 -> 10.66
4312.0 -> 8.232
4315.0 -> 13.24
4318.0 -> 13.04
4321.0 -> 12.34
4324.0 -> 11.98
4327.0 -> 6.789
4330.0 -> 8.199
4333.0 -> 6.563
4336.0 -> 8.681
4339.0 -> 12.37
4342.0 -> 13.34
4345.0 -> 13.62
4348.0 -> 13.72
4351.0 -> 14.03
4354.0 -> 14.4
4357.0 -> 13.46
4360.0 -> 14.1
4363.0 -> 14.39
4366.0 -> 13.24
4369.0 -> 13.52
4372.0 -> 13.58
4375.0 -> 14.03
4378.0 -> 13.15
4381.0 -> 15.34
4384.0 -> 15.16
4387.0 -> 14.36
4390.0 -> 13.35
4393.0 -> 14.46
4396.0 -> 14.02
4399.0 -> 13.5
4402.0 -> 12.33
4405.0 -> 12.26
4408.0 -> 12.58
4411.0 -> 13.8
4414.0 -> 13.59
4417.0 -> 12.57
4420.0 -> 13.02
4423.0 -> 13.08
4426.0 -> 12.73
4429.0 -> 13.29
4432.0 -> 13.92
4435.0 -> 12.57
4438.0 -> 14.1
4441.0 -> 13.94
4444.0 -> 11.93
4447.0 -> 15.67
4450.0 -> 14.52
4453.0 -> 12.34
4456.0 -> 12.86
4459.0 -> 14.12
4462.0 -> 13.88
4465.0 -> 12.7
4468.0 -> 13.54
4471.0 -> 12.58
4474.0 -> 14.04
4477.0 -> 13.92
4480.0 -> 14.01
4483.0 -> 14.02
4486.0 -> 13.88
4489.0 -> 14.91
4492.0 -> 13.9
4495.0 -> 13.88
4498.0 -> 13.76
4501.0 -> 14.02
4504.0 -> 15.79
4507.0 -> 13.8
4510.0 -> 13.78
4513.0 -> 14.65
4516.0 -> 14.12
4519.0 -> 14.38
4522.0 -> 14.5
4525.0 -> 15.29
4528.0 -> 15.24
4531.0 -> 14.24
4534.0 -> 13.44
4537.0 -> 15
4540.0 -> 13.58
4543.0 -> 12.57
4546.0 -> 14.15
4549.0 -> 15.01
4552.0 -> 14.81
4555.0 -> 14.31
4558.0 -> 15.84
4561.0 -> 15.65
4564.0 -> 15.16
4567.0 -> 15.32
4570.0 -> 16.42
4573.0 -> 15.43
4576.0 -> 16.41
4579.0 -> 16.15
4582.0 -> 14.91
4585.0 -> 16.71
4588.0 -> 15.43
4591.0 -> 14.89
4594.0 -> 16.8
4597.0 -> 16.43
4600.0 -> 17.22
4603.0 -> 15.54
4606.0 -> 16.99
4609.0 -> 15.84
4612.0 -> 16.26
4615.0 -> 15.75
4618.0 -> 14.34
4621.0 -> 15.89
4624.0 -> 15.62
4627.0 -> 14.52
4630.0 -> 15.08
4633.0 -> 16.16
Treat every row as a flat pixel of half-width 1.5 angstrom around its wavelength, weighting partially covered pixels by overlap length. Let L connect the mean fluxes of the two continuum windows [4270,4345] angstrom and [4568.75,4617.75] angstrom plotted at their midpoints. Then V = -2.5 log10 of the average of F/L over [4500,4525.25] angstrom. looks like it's 0.03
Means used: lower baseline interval 11.9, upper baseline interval 16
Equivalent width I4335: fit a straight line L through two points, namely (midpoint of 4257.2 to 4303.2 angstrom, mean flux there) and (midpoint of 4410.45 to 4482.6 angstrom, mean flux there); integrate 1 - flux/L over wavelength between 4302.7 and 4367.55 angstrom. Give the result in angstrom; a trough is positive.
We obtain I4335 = 8.6 angstrom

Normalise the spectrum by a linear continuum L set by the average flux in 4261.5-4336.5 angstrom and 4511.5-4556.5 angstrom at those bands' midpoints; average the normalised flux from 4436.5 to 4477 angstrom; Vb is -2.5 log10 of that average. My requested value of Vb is 0.01 mag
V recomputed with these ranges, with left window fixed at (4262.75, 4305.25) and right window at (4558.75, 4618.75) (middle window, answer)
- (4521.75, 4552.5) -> 0.09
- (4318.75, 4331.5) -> 0.36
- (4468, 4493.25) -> 0.09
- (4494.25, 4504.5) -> 0.07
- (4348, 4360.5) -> 0.02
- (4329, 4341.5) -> 0.44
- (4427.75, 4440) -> 0.10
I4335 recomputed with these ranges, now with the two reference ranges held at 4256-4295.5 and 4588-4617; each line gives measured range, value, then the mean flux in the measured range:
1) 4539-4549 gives 1.30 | 13.7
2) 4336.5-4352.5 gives 1.29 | 13.1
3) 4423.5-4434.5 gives 1.22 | 13.2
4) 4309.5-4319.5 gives 1.88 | 11.4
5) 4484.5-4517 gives 2.45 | 14.2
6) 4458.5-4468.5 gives 1.07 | 13.5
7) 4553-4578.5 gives 0.45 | 15.6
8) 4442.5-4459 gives 1.66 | 13.5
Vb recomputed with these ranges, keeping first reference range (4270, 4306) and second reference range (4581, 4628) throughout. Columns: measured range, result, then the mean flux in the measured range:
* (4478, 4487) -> 0.069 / 14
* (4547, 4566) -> 0.026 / 15.1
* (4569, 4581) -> -0.029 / 16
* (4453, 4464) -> 0.101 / 13.4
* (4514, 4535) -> 0.054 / 14.5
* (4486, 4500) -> 0.067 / 14.1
